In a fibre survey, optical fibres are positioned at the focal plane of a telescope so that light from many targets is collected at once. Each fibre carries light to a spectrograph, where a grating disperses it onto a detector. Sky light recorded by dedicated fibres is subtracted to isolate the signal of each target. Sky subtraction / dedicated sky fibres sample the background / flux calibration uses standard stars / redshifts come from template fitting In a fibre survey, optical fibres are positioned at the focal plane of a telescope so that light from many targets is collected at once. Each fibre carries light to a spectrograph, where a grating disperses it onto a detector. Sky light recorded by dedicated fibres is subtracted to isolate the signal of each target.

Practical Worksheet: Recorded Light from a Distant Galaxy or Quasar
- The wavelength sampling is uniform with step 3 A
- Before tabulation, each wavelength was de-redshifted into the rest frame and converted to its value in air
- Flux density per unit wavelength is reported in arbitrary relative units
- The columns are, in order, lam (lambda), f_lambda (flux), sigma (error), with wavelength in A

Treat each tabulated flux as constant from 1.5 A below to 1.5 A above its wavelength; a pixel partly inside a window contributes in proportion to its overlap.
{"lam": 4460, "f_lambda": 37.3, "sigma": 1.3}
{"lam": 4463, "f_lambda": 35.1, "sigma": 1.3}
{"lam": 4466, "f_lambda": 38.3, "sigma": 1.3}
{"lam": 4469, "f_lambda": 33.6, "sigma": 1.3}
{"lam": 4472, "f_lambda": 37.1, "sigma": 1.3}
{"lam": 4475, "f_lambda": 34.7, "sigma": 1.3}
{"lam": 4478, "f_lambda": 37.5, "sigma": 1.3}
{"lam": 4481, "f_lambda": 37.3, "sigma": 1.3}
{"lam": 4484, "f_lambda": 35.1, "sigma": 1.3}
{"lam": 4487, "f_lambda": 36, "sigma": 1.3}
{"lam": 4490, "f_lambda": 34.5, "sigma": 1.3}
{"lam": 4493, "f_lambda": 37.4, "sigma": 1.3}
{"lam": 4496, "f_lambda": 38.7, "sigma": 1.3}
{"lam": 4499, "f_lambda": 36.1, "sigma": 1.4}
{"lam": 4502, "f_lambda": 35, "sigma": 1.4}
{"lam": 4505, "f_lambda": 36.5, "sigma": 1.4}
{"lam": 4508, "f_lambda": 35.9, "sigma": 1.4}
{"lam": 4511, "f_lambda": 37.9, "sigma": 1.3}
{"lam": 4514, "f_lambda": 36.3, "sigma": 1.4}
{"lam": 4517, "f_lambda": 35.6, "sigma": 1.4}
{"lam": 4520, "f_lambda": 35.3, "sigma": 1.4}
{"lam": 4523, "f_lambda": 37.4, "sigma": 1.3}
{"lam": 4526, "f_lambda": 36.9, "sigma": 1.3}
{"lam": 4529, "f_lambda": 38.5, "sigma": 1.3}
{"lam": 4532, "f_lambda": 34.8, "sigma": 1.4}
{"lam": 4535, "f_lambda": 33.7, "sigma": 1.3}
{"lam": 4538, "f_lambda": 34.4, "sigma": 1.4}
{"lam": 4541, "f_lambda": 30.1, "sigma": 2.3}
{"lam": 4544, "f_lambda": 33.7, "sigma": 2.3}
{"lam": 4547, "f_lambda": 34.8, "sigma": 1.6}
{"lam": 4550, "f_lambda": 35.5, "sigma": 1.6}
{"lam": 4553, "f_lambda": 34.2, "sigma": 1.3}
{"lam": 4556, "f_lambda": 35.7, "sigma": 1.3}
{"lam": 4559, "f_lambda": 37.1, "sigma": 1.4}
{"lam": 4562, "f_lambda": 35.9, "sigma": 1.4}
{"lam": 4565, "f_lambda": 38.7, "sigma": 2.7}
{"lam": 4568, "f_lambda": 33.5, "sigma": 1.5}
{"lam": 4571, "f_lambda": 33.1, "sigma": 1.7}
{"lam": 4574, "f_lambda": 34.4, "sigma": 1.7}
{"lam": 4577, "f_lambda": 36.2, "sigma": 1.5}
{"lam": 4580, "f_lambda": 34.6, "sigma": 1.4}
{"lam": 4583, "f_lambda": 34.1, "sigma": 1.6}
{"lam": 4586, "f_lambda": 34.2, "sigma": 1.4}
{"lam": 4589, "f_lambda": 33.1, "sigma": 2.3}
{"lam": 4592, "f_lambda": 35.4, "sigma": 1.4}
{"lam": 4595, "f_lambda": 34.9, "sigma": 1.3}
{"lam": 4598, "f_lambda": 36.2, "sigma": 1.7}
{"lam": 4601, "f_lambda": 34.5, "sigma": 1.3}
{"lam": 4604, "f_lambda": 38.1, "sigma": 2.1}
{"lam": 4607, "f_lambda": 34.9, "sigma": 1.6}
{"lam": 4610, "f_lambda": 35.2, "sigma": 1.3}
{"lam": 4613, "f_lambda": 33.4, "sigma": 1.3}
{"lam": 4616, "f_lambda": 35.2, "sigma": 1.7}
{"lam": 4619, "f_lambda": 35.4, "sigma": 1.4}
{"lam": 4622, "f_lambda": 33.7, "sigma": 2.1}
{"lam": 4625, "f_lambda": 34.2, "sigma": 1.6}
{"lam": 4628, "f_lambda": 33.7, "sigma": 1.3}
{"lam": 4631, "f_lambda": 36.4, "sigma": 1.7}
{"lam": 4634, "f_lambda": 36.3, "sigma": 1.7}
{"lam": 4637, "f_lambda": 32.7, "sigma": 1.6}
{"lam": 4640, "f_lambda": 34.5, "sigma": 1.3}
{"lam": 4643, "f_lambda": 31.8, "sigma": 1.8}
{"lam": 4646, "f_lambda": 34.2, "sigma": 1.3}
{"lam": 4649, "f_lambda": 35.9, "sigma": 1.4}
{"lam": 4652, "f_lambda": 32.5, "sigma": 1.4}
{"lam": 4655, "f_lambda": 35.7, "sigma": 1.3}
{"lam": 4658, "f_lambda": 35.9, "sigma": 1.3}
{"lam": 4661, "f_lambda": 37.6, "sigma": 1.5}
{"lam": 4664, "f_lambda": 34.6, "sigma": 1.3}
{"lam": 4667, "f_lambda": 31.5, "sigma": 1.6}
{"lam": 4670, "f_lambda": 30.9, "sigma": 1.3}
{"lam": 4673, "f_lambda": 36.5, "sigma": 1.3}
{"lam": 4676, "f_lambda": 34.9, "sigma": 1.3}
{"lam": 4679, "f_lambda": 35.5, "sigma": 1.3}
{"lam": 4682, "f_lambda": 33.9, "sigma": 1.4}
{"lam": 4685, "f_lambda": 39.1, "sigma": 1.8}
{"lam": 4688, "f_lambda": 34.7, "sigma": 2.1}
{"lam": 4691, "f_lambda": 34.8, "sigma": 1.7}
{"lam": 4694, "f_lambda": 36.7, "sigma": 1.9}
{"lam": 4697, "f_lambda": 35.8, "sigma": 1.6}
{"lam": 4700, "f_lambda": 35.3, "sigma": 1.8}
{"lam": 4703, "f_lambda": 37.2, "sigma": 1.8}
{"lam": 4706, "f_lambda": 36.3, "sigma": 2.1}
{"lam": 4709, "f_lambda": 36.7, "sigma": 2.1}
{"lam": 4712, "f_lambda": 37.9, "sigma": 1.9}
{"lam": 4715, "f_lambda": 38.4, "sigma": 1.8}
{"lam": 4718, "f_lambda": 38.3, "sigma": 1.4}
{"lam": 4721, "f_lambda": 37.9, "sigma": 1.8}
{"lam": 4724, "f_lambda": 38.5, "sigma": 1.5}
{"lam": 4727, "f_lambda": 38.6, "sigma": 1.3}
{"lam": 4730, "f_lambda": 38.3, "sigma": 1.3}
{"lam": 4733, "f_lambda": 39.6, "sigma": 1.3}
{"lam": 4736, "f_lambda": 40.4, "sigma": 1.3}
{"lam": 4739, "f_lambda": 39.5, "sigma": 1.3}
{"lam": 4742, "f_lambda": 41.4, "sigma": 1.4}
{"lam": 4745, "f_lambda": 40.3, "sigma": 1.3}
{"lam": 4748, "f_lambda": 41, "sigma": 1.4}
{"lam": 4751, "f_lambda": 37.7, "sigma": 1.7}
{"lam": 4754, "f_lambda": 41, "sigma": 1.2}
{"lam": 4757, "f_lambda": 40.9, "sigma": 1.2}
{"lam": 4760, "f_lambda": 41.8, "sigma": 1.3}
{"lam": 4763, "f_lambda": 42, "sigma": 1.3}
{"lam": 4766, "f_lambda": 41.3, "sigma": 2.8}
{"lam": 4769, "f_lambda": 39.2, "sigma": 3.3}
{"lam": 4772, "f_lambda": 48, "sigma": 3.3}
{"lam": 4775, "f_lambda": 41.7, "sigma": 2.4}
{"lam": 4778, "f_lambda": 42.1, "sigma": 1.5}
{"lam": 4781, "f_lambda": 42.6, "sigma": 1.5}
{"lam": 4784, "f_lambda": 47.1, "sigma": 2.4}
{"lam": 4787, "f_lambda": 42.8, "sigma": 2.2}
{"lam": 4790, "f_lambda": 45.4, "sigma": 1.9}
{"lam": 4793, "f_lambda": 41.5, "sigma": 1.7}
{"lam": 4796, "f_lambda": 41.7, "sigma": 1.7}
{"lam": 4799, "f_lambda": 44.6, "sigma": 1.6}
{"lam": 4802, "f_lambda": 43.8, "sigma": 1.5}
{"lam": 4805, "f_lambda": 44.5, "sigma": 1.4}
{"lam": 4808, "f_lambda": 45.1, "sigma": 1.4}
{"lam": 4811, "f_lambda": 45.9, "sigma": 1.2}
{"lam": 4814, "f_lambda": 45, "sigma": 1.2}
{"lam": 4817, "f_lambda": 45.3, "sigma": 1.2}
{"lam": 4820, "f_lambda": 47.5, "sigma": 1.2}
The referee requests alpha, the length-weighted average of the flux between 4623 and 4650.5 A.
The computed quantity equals 34.4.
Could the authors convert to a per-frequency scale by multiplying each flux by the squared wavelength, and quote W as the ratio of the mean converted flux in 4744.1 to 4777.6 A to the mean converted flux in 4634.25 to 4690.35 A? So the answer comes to 1.25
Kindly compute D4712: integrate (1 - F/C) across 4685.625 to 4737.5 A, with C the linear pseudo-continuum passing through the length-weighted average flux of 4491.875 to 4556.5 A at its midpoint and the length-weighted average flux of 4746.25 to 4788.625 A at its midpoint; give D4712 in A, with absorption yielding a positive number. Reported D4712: 4.1 A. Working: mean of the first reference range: 35.6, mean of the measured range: 37.4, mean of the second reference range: 42.1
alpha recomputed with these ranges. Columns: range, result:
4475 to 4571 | 35.7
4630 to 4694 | 34.8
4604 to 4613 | 35.3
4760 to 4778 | 42.4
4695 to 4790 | 40.1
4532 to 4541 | 33.5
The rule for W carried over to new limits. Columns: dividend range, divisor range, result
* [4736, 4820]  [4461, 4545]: 1.34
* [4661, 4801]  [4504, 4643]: 1.19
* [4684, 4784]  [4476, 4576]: 1.21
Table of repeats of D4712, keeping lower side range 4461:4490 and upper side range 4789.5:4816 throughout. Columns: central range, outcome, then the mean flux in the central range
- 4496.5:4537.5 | 0.97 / 36.2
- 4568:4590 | 2.49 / 34.2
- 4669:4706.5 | 5.22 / 35.5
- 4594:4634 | 4.40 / 35.1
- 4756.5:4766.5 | 0.36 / 41.6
